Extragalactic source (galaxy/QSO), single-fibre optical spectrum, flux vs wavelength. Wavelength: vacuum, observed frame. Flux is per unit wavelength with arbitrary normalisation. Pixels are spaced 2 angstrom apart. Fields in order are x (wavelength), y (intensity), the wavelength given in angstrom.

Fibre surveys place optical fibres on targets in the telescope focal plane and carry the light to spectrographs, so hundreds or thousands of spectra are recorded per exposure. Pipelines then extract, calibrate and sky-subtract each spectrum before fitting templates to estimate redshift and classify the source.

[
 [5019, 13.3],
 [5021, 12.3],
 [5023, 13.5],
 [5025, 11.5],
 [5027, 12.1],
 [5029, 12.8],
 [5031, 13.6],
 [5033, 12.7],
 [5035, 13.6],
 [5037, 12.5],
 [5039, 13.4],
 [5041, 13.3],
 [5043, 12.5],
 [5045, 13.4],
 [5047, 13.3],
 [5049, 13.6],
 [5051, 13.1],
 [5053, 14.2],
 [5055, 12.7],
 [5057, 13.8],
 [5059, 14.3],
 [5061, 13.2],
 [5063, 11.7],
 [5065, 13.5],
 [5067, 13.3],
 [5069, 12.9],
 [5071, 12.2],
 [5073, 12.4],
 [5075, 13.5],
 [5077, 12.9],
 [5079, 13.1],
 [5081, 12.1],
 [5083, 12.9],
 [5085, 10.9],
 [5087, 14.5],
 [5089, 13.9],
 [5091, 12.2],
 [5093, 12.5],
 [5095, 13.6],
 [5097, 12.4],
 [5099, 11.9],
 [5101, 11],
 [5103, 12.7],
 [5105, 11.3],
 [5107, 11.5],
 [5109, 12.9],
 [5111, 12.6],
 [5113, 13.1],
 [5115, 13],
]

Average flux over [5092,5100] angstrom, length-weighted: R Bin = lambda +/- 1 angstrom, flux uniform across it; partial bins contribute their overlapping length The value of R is 12.6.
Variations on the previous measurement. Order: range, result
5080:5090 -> 12.9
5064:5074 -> 12.9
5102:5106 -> 12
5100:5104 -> 11.8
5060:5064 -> 12.4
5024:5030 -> 12.1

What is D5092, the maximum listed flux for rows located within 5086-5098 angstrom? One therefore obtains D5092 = 14.5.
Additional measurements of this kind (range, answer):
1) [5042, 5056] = 14.2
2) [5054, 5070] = 14.3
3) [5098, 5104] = 12.7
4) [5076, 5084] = 13.1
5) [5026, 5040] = 13.6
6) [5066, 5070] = 13.3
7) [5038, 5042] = 13.4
